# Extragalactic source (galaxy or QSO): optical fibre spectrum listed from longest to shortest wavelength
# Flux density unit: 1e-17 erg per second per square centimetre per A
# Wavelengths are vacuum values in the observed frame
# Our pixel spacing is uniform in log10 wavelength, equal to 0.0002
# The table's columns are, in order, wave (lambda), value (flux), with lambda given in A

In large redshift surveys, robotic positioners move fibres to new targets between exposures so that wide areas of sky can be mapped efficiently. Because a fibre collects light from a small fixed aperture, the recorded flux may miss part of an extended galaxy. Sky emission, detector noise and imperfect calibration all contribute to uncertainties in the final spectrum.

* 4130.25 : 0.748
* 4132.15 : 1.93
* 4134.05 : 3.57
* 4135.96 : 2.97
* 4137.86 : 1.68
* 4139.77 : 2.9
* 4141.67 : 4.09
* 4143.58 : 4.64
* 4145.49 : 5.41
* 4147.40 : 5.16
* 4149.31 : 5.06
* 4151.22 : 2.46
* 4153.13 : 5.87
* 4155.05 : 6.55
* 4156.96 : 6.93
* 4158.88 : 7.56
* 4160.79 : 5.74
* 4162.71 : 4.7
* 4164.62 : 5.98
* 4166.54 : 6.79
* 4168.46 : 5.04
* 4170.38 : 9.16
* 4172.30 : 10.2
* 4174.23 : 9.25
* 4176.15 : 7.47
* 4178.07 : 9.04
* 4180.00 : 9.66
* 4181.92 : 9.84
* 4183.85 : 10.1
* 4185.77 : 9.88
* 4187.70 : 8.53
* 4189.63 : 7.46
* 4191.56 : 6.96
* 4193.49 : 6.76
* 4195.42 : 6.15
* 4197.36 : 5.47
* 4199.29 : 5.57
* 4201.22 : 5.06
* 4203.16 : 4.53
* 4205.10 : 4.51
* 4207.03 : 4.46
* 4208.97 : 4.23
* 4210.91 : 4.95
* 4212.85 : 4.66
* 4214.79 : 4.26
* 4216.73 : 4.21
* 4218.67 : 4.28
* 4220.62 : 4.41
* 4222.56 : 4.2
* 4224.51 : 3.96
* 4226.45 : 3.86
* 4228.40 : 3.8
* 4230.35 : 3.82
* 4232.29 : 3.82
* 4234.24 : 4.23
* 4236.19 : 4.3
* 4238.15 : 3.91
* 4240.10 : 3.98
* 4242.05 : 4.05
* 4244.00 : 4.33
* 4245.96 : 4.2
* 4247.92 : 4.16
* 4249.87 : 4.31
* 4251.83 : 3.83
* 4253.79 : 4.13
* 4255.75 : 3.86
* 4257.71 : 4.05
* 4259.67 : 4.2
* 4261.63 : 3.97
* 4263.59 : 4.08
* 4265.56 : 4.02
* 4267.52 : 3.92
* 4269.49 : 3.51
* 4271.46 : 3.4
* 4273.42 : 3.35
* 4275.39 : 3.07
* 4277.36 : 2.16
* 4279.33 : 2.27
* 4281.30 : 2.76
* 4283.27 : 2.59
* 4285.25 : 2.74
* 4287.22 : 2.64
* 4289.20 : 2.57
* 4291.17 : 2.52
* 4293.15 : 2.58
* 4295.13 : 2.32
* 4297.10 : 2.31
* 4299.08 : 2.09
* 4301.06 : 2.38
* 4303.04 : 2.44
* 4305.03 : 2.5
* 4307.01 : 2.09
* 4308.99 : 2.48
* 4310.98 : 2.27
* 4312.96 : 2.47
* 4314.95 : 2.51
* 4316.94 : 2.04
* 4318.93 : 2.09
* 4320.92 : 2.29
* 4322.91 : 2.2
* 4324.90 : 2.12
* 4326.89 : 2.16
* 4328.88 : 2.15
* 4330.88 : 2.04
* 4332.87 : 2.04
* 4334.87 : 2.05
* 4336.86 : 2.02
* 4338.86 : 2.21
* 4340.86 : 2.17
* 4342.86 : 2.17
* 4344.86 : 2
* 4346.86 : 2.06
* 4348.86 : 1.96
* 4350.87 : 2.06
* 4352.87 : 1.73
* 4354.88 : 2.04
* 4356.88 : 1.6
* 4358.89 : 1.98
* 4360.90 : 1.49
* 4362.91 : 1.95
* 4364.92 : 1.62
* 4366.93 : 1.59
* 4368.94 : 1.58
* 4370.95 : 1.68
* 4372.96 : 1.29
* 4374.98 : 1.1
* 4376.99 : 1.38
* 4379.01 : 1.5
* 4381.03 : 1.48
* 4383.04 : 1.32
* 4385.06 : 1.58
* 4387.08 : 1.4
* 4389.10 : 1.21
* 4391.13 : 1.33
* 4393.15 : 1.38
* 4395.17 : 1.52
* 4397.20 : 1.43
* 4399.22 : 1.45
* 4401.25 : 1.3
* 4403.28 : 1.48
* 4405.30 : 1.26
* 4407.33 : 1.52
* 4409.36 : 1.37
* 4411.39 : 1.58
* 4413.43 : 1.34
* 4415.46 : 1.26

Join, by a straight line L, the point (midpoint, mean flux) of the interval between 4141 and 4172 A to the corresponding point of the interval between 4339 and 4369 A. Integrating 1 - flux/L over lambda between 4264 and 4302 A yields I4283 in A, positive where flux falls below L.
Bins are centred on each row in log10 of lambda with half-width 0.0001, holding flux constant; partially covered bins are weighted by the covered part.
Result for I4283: 5.7 A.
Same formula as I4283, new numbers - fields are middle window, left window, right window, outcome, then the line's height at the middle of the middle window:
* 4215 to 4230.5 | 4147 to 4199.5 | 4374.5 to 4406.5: 4.67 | 5.85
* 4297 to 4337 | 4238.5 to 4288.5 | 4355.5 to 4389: 5.23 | 2.57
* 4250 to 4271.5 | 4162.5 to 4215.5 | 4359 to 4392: 3.77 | 4.78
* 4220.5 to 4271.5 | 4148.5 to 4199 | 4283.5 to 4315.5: 4.63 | 4.48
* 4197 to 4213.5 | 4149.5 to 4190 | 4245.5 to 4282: 3.38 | 6.04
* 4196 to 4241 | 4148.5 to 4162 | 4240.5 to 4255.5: 2.52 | 4.63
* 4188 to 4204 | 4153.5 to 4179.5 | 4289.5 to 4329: 0.41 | 6.25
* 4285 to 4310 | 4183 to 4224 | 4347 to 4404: 7.36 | 3.44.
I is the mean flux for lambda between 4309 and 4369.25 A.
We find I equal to 2.03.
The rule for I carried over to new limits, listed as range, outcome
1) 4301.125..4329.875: 2.28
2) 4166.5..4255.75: 5.65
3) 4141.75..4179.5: 6.46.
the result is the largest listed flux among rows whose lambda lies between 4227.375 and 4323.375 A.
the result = 4.33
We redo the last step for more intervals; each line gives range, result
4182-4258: 10.1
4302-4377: 2.51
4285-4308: 2.74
